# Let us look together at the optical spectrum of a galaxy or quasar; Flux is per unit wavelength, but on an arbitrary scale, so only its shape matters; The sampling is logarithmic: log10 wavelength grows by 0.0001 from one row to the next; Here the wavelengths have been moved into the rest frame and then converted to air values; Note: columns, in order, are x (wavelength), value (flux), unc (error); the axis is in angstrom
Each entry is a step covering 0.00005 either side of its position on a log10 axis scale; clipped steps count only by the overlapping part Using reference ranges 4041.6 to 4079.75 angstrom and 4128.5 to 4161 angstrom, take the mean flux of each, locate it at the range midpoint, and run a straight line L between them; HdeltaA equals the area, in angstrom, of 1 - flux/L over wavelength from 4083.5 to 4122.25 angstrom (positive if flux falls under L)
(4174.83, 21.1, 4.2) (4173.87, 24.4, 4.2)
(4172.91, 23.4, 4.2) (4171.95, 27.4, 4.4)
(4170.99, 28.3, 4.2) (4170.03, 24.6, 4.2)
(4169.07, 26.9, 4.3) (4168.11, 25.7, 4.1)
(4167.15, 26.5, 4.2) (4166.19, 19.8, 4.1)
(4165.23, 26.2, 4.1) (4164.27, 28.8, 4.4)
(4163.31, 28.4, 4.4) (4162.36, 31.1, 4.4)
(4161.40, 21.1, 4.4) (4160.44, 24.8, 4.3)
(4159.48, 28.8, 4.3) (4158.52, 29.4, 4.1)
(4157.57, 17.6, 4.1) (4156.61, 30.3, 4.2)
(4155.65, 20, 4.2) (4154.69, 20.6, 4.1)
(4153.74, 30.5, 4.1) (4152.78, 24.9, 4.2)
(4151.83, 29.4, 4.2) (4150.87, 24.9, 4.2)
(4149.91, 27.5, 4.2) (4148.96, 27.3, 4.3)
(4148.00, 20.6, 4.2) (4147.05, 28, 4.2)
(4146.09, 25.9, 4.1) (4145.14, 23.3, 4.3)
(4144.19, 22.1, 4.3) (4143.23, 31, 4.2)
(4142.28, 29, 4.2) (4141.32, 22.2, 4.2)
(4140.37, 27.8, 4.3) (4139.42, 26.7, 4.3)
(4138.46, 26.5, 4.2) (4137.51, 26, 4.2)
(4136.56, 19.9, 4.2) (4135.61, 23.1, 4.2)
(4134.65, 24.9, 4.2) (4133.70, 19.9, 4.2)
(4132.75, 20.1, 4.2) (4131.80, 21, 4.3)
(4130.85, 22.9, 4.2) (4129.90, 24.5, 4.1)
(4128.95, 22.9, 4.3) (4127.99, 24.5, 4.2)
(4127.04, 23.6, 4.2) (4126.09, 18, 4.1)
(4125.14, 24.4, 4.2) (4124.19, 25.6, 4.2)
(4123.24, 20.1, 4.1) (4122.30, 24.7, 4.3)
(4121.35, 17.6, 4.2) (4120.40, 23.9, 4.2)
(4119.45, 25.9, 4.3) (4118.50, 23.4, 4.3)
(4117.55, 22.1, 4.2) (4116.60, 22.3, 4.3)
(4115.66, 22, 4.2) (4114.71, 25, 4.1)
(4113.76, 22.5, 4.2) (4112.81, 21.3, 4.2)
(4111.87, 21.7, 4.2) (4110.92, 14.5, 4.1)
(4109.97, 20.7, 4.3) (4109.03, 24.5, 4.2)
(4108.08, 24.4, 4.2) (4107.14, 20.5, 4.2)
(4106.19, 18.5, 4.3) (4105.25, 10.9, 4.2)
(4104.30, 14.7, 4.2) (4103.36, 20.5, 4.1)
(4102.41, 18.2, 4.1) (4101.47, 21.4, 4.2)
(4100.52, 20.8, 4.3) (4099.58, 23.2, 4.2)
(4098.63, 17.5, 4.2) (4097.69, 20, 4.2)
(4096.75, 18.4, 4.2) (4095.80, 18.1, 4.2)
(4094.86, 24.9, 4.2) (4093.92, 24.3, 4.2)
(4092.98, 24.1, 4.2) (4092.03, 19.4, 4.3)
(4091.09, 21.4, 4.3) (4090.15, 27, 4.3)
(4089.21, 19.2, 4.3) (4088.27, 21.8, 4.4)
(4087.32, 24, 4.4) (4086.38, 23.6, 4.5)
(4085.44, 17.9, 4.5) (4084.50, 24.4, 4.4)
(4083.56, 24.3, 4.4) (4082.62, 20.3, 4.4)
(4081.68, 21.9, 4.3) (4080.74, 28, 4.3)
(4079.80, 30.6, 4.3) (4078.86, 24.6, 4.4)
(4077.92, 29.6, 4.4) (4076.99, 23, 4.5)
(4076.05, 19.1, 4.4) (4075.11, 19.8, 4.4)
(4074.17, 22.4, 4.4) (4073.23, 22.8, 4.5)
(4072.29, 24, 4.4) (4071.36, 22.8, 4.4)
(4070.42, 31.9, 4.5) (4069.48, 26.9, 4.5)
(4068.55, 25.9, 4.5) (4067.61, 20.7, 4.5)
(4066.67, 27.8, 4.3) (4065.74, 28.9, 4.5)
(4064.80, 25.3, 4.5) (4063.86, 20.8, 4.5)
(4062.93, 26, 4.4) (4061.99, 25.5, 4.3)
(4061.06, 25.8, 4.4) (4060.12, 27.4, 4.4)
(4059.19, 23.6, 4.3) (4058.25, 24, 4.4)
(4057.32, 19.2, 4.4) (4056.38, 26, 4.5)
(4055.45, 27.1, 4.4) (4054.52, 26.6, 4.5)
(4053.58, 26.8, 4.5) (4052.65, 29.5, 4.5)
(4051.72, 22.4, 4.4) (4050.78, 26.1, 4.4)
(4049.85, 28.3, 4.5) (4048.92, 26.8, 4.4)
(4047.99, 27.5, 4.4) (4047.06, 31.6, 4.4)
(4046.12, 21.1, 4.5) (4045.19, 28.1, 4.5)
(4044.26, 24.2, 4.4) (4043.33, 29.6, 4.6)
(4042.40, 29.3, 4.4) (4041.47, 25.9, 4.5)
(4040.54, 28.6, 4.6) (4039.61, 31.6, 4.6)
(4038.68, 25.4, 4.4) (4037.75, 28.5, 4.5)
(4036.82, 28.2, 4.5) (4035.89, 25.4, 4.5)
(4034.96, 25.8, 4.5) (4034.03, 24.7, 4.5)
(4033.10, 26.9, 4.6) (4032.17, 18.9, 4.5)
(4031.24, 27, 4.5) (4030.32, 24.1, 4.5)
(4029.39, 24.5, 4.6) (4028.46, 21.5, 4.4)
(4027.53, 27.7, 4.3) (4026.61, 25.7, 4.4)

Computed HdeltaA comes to 6.1 angstrom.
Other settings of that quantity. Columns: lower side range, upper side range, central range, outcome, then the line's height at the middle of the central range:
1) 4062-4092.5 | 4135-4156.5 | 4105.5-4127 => 2.5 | 24.8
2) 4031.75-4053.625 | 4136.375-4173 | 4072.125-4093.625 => 2.6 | 26.4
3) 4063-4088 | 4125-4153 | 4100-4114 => 2.7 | 24.4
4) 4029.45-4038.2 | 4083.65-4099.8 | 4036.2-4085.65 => -3.9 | 23.7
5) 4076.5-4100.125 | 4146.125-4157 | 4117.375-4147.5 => 1.3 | 24.9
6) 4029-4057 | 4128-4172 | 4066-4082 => 0.8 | 26.1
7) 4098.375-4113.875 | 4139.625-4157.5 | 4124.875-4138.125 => 0.4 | 23.3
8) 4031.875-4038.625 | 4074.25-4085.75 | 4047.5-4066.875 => -0.9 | 24.7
